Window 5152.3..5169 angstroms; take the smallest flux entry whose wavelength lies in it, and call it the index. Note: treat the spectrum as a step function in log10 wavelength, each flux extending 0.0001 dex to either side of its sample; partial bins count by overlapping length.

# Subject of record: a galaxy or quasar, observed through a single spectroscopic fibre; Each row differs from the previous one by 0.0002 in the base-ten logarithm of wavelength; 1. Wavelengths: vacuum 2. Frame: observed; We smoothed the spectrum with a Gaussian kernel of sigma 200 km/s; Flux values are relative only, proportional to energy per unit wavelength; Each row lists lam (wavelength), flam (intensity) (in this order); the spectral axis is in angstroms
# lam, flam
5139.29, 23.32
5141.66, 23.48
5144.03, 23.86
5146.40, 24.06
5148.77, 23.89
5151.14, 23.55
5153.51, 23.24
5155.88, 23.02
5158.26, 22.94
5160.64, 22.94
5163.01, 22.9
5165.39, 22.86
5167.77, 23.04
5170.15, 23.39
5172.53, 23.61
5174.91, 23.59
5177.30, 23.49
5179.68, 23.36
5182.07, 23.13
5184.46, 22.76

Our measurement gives 22.86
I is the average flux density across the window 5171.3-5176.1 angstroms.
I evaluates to 23.6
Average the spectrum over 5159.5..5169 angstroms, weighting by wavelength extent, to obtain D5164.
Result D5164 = 22.9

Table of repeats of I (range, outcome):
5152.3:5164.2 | 23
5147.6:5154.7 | 23.6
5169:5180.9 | 23.5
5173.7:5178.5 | 23.5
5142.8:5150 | 23.9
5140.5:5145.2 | 23.7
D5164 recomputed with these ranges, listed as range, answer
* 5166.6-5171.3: 23.2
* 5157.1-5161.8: 22.9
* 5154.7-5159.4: 23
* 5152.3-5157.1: 23.1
